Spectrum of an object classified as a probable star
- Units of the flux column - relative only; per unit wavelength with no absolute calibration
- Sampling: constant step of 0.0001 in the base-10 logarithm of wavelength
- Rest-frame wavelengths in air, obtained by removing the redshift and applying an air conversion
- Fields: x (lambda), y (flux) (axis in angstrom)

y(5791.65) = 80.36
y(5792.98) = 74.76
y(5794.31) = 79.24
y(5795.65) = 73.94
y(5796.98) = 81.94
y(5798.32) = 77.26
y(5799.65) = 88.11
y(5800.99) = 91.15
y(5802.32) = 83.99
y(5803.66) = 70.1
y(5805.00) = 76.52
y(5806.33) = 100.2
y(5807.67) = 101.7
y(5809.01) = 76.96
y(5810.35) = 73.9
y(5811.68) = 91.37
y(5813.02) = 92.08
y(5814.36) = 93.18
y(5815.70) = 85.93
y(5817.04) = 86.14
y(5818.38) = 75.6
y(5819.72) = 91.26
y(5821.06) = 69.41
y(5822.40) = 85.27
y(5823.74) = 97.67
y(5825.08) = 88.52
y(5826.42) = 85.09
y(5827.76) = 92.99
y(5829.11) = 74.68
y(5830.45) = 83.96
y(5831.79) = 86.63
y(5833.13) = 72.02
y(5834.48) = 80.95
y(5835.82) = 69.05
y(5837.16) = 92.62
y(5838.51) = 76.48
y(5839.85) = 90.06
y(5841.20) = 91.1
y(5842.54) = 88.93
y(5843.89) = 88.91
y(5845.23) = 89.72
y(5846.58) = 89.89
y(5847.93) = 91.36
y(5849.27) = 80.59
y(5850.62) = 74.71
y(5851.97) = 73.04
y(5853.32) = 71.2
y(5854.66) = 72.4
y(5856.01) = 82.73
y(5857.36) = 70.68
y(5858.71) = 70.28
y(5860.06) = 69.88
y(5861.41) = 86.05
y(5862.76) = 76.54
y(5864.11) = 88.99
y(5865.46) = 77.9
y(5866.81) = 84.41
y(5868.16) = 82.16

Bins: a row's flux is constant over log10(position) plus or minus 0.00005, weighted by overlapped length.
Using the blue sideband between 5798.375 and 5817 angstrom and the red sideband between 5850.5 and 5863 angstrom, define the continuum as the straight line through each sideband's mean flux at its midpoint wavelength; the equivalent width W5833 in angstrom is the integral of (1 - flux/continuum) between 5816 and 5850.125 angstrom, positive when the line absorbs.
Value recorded -1.94 angstrom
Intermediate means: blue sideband 86.2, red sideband 74.7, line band 84.7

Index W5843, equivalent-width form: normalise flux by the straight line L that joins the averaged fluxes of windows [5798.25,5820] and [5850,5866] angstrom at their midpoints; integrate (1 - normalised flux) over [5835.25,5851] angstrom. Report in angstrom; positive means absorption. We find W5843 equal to -1.3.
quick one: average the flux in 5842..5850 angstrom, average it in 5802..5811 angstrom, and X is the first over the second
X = 1.1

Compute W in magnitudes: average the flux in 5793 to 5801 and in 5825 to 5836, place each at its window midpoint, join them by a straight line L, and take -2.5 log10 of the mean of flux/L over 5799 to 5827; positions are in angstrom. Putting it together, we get -0.06 mag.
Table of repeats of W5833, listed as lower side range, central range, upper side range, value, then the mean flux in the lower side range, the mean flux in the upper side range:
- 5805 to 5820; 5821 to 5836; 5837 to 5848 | 0.82 angstrom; 87.4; 88.4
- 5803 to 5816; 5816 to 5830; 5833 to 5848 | 0.18 angstrom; 86.2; 85.3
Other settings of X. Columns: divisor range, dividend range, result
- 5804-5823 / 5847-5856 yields 0.91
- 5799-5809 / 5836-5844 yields 1.00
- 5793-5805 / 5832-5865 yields 1.01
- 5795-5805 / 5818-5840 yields 1.03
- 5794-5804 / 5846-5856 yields 0.98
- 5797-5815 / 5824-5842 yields 0.98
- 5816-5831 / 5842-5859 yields 0.95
